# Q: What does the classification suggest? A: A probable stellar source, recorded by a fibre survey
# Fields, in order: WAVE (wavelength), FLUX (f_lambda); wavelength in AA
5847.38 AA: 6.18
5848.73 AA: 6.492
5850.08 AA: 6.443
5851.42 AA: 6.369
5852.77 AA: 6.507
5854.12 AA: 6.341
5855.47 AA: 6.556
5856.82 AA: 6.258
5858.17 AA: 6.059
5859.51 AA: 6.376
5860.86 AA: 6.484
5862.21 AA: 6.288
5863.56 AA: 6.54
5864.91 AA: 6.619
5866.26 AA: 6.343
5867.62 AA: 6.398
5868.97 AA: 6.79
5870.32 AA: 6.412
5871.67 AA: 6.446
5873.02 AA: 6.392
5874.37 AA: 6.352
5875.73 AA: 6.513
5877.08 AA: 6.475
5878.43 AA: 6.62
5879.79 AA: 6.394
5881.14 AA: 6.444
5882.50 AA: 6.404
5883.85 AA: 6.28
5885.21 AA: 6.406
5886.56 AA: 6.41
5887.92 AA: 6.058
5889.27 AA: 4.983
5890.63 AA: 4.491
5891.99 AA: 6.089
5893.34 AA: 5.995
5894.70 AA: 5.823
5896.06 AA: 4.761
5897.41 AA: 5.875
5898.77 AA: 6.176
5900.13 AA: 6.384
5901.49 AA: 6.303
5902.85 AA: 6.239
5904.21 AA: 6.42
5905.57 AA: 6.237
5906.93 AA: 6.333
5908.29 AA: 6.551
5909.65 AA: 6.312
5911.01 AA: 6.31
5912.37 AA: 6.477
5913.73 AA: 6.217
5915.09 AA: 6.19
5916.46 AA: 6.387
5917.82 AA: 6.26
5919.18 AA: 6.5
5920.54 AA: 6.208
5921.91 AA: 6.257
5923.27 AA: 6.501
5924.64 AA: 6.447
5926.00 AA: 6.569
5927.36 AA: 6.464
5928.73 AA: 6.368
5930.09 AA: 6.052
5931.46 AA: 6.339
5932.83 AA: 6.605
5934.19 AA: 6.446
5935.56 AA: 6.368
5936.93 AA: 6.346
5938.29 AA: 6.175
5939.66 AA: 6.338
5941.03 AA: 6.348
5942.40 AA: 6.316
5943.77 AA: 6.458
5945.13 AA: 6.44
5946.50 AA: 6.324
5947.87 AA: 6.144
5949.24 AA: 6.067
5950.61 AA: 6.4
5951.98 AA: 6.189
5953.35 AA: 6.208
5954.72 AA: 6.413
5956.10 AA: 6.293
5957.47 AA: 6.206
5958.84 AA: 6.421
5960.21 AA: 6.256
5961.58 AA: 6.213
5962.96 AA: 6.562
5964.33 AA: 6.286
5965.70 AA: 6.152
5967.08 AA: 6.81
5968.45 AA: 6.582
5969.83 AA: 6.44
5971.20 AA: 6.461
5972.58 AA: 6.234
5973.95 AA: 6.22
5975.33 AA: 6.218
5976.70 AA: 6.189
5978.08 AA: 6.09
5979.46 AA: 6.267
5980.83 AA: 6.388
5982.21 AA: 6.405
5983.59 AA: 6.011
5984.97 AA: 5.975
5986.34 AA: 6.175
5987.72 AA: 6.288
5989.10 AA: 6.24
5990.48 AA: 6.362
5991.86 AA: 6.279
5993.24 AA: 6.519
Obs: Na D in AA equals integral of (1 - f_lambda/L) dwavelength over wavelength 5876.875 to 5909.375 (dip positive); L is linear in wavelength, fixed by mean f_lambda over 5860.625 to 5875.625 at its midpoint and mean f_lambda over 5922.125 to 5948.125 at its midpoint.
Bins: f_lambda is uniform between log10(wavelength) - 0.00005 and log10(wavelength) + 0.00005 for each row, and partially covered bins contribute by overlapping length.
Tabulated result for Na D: 1.7 AA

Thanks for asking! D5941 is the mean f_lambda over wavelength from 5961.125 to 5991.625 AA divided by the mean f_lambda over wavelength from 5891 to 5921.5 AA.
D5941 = 1.02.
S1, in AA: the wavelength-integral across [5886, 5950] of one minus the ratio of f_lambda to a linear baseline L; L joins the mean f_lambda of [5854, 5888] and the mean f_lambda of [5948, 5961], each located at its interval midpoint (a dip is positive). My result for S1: 1.33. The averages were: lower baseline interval 6.42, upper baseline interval 6.27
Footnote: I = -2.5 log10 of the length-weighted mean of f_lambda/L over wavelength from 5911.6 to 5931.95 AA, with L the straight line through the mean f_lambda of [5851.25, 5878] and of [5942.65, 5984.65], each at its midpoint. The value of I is 0.00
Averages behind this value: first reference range 6.43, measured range 6.35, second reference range 6.31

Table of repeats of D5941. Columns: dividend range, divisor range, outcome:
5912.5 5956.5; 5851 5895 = 1.01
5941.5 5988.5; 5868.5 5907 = 1.02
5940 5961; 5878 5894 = 1.04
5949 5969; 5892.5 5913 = 1.03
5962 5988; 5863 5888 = 0.98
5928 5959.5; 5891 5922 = 1.02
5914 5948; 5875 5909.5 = 1.04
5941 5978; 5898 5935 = 1.00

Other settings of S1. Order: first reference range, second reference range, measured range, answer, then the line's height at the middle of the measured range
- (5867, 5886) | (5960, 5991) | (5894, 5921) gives 0.9 AA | 6.4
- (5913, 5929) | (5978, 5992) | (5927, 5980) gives -0.2 AA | 6.3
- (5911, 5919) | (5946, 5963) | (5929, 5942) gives -0.1 AA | 6.29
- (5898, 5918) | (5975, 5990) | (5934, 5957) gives -0.2 AA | 6.26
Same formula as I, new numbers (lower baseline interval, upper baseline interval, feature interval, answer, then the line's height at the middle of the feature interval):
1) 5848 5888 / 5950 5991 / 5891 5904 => 0.08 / 6.38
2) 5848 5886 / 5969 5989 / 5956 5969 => -0.02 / 6.27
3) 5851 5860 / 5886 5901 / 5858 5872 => -0.04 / 6.2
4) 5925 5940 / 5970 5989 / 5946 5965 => 0.00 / 6.31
